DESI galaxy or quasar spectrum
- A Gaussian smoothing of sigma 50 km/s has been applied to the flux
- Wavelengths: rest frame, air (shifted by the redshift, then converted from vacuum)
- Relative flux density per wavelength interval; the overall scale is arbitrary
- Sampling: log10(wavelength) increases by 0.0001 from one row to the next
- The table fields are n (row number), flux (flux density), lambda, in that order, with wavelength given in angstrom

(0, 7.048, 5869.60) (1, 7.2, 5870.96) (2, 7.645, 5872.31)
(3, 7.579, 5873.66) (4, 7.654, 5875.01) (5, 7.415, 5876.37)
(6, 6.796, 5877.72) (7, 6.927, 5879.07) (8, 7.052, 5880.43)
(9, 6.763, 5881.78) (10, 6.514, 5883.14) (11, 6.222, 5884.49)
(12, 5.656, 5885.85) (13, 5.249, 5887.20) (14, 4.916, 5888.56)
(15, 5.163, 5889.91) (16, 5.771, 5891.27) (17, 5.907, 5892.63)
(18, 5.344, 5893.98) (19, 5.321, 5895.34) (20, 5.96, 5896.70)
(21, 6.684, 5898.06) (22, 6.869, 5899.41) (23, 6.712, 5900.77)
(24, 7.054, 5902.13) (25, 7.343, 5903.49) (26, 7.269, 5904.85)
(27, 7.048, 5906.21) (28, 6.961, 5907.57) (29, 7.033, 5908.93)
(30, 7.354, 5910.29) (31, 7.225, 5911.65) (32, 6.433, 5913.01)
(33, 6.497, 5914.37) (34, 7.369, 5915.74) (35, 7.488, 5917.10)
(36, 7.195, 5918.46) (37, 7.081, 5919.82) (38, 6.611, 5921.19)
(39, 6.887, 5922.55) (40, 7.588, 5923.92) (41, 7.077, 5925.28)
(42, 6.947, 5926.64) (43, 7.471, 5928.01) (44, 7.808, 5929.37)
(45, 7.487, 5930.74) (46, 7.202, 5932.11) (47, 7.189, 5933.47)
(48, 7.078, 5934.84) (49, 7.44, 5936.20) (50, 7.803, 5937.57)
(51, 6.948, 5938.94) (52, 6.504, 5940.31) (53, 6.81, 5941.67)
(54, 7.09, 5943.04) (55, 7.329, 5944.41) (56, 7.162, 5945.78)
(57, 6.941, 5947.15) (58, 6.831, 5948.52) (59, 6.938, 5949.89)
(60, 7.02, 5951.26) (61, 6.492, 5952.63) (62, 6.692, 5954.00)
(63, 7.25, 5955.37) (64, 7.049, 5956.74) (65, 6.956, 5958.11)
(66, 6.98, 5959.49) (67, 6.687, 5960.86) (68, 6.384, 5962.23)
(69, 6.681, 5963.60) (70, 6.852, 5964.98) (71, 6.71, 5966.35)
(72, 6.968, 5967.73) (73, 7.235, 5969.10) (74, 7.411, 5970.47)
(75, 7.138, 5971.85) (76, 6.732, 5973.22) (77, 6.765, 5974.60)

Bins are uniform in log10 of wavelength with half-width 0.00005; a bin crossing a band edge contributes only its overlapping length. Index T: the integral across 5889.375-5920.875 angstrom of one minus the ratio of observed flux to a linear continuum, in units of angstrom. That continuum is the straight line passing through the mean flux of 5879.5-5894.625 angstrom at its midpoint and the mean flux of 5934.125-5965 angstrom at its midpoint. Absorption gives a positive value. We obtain -2.3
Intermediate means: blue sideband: 5.89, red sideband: 6.95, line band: 6.66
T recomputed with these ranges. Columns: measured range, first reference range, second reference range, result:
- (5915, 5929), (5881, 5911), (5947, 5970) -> -1.35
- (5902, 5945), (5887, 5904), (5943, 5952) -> -3.81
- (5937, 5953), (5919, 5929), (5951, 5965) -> -0.14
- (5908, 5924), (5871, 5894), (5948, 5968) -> -1.04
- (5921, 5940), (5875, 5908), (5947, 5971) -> -1.63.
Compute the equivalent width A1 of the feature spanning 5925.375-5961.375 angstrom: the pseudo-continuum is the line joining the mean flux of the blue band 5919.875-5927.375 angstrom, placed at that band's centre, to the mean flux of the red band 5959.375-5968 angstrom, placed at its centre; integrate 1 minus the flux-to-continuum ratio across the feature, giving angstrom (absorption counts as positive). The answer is -1.1 angstrom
